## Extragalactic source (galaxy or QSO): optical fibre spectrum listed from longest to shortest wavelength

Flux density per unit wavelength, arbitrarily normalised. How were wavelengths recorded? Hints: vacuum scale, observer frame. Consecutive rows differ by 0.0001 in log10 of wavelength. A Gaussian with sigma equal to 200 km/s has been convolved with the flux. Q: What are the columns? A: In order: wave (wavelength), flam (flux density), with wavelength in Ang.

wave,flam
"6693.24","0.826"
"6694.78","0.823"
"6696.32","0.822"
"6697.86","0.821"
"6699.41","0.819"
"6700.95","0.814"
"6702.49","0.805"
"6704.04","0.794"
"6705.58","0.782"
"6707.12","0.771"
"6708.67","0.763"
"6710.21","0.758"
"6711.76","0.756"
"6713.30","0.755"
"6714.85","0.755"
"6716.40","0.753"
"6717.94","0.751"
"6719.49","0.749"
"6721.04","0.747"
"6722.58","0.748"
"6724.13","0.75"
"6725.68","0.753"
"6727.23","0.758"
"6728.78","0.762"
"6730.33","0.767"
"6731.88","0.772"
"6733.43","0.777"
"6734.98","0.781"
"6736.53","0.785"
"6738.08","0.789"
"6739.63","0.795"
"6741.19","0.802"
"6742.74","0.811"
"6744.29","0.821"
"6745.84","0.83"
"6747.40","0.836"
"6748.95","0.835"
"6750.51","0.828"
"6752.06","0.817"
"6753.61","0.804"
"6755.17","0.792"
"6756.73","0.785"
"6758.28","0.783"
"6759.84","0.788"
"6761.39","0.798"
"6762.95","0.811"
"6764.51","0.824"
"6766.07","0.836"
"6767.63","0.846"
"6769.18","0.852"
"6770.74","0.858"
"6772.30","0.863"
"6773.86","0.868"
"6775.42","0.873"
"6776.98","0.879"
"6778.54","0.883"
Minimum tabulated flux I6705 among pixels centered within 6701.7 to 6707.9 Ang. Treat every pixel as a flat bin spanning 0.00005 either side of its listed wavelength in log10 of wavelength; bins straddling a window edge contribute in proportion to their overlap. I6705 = 0.771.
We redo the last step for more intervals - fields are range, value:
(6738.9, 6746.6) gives 0.795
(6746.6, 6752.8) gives 0.817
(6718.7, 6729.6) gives 0.747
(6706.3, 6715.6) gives 0.755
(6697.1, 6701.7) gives 0.814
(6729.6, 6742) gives 0.767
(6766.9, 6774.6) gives 0.846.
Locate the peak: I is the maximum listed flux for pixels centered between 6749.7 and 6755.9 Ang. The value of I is 0.828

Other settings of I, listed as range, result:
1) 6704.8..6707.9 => 0.782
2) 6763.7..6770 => 0.852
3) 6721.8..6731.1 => 0.767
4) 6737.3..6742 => 0.802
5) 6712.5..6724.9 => 0.755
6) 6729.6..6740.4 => 0.795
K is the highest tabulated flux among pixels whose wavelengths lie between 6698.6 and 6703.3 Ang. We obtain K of 0.819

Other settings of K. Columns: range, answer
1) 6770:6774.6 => 0.868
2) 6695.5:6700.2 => 0.822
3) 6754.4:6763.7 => 0.811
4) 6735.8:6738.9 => 0.789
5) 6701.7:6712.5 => 0.805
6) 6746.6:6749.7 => 0.836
